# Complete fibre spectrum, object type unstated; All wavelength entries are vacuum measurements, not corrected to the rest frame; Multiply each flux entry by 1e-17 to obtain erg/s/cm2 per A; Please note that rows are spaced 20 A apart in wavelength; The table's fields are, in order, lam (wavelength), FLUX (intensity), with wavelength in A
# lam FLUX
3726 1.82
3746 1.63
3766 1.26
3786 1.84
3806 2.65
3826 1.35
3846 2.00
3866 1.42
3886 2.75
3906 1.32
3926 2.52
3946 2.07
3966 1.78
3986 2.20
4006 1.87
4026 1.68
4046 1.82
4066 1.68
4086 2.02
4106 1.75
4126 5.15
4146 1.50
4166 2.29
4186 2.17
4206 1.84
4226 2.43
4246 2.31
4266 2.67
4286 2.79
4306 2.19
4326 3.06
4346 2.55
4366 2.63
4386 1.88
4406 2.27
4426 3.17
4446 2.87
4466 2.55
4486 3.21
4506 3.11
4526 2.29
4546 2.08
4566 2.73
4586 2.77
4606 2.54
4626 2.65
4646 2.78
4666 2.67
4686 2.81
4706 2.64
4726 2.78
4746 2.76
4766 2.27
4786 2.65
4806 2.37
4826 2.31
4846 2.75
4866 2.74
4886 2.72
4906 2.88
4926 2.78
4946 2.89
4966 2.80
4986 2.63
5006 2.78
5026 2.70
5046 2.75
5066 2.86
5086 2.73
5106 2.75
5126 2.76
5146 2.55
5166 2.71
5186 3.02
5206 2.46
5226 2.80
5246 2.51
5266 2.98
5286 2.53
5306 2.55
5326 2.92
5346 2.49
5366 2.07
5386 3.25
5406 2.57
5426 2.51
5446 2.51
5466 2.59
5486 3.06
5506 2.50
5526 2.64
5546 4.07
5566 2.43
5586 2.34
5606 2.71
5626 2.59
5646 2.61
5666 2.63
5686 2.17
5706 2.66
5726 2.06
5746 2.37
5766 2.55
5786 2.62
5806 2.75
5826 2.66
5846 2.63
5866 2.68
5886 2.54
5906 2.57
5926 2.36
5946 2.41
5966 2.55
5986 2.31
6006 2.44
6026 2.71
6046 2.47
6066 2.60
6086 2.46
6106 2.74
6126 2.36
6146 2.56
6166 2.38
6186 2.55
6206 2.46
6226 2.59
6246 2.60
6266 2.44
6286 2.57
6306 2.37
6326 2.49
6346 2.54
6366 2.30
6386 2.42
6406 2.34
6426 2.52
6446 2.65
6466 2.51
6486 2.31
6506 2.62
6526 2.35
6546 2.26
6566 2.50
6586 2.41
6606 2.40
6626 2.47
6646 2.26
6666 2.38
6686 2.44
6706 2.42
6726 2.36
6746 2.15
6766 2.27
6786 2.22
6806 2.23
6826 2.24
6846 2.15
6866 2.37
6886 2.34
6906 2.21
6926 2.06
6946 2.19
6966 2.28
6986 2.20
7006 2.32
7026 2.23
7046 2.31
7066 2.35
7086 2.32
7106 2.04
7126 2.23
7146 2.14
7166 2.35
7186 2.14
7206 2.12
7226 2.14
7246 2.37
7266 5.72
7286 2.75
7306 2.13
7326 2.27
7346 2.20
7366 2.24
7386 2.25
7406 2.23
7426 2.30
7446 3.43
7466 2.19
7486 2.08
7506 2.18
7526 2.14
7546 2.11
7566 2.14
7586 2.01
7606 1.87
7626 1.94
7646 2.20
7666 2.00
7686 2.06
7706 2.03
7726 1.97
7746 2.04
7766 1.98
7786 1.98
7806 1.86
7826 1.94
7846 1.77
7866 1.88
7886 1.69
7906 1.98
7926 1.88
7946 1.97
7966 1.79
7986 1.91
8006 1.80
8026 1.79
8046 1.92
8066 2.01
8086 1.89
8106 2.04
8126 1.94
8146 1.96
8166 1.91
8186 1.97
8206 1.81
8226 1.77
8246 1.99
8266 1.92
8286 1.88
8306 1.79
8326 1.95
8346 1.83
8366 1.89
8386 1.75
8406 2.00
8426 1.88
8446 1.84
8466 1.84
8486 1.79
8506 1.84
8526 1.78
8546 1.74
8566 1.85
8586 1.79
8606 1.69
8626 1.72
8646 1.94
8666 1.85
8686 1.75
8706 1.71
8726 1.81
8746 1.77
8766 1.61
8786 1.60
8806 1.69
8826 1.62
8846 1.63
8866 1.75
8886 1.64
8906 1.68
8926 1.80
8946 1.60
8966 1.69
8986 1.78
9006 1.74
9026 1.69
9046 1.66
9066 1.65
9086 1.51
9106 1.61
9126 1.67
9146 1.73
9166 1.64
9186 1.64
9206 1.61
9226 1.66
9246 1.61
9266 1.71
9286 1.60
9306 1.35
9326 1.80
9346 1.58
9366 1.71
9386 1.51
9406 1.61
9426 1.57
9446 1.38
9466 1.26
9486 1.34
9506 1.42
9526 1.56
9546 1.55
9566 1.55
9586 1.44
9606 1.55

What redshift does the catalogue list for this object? 0.107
